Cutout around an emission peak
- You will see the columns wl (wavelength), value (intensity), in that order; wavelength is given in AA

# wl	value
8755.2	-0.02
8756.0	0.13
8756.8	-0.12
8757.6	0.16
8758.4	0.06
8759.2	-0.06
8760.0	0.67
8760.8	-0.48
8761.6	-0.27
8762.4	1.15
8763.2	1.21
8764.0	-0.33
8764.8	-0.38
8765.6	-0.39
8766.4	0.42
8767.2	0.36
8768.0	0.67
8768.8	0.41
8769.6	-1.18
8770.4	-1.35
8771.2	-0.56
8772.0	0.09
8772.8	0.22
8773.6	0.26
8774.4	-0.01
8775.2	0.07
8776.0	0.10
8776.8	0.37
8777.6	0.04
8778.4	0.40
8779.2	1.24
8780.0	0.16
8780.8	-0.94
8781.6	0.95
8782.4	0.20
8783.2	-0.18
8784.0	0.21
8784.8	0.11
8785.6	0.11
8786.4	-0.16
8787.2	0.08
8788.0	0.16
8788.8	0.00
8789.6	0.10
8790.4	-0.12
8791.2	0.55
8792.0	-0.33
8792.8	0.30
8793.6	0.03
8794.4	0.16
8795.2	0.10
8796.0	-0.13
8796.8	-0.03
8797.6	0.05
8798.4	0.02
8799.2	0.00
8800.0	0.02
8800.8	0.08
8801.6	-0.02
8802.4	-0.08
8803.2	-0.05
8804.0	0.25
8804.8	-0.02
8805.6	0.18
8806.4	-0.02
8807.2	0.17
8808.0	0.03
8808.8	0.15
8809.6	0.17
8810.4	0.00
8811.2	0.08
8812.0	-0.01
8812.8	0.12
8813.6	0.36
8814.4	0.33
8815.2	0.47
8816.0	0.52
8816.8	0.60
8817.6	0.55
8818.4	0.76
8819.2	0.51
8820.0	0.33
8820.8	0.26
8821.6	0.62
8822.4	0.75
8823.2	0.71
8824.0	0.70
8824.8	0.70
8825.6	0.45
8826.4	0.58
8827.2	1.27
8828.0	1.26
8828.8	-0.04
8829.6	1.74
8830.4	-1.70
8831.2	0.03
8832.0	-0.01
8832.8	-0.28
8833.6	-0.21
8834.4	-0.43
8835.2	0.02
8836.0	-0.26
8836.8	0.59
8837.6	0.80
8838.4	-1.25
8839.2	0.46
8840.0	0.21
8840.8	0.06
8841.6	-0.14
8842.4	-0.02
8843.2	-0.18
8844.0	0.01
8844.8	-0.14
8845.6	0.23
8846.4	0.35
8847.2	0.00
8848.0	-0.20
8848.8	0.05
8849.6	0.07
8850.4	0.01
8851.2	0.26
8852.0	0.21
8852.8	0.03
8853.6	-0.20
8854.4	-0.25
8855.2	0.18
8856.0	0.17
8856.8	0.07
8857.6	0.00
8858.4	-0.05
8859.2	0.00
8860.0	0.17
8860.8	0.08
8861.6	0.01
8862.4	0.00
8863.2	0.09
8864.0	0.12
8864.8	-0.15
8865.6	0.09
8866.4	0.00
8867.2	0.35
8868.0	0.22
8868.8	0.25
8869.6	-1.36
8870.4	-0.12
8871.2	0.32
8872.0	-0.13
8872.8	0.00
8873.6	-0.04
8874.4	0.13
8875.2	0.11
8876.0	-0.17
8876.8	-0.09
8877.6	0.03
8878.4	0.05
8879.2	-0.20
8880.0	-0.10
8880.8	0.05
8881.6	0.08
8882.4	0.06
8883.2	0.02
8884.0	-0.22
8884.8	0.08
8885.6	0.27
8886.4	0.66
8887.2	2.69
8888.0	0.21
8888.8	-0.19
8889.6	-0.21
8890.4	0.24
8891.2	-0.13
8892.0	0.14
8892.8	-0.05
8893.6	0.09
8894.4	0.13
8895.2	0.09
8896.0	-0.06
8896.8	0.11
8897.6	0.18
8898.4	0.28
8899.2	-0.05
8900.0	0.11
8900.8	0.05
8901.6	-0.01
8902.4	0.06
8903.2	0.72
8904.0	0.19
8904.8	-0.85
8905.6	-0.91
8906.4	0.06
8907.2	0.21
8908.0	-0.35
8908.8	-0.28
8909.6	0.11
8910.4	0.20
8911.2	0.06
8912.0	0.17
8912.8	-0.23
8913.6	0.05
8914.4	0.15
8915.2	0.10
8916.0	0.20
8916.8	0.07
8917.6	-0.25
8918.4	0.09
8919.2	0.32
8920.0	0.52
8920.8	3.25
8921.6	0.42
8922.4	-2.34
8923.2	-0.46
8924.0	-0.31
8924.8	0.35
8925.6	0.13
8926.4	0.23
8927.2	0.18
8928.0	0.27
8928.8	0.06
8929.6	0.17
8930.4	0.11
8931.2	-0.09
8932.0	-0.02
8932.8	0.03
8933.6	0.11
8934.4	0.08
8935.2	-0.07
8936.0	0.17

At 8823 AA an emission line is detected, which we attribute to [O II] 3727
